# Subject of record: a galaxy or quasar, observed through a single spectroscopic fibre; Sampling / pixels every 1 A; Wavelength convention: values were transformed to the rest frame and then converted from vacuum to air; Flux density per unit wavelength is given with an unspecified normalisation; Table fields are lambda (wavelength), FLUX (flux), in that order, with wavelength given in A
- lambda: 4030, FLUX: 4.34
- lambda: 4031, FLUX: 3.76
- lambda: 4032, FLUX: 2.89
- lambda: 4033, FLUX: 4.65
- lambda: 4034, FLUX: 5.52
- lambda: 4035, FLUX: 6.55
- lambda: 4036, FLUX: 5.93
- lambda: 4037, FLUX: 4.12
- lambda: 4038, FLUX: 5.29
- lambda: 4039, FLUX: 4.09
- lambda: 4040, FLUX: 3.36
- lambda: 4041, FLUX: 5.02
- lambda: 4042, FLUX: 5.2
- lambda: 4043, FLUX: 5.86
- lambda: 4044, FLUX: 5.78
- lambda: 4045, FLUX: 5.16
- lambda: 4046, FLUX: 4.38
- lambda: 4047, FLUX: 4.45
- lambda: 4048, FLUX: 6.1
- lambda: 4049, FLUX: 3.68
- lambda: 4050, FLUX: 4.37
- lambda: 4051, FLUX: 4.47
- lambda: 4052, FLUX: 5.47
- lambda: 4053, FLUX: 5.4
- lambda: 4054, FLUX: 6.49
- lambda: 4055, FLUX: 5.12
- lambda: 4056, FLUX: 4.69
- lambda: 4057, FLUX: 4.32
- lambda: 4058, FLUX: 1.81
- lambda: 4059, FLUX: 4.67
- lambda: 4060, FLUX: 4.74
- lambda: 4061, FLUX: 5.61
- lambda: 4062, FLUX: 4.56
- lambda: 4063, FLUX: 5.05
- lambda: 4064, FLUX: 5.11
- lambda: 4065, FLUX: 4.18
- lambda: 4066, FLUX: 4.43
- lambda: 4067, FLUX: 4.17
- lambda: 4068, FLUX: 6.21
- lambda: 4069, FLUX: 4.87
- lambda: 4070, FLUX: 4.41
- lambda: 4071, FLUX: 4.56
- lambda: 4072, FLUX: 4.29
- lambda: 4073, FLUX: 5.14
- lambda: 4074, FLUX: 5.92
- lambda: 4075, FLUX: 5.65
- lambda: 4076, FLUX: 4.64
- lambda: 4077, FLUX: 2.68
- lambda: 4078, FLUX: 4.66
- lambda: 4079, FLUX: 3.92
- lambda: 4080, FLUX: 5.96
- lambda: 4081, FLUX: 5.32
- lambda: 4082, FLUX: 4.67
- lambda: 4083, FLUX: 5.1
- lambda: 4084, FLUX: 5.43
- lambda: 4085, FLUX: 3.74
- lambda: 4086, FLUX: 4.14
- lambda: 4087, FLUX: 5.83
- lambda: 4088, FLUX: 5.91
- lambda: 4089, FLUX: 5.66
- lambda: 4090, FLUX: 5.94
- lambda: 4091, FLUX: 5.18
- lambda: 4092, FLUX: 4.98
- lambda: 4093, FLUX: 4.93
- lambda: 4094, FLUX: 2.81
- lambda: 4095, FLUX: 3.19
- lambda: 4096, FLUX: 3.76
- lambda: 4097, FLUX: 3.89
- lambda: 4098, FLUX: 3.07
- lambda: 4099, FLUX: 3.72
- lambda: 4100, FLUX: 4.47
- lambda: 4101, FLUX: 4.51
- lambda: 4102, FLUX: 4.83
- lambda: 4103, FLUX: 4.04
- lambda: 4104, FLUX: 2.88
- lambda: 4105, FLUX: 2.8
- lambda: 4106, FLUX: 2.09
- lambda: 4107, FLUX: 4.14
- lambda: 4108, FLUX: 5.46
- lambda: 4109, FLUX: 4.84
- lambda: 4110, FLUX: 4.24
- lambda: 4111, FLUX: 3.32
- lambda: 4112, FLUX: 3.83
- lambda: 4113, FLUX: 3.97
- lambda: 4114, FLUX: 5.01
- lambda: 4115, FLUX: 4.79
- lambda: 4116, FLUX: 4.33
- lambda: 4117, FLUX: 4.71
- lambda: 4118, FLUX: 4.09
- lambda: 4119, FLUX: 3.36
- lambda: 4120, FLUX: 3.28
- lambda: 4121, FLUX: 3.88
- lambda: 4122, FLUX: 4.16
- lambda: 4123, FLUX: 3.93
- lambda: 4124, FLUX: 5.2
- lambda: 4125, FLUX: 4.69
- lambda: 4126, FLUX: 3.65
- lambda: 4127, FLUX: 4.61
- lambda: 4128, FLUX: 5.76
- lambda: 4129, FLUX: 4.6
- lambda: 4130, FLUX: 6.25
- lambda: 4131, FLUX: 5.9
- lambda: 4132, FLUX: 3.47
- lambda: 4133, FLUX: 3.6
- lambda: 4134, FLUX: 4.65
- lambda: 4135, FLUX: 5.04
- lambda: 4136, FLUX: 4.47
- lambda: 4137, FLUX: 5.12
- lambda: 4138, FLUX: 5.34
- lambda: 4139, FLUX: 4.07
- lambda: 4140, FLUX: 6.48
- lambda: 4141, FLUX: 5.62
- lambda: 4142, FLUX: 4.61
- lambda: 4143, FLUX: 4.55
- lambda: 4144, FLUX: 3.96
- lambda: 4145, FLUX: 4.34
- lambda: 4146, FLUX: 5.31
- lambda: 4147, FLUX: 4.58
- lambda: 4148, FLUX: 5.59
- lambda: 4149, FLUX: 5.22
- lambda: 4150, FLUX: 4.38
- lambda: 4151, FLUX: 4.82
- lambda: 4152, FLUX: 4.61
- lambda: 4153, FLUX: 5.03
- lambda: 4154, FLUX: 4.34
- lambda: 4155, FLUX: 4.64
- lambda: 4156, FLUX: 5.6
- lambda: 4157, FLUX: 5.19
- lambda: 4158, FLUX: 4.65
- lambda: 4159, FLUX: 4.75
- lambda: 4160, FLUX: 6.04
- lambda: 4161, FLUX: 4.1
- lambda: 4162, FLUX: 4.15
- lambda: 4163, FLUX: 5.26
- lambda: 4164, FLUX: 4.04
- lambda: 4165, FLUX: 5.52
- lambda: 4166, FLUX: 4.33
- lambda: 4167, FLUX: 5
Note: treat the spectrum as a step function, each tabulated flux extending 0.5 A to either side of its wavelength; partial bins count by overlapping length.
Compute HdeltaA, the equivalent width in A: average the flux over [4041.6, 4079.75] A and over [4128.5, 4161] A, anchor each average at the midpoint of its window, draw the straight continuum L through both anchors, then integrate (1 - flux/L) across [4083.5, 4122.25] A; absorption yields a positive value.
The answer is 4.86 A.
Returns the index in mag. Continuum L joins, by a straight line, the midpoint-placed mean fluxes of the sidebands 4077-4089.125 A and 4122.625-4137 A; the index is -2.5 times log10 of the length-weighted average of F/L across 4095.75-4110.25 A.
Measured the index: 0.23 mag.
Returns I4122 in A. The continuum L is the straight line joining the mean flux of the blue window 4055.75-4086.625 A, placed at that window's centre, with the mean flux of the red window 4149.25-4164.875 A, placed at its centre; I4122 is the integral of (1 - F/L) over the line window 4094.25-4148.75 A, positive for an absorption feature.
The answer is 4.4 A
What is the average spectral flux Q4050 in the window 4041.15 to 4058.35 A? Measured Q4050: 4.9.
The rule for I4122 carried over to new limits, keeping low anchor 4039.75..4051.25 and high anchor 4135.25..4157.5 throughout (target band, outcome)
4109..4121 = 1.9 A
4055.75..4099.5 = 2.2 A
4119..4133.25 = 1.2 A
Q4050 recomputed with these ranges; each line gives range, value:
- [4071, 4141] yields 4.5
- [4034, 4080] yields 4.83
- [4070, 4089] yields 4.87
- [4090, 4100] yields 4.07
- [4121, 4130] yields 4.63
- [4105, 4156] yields 4.55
